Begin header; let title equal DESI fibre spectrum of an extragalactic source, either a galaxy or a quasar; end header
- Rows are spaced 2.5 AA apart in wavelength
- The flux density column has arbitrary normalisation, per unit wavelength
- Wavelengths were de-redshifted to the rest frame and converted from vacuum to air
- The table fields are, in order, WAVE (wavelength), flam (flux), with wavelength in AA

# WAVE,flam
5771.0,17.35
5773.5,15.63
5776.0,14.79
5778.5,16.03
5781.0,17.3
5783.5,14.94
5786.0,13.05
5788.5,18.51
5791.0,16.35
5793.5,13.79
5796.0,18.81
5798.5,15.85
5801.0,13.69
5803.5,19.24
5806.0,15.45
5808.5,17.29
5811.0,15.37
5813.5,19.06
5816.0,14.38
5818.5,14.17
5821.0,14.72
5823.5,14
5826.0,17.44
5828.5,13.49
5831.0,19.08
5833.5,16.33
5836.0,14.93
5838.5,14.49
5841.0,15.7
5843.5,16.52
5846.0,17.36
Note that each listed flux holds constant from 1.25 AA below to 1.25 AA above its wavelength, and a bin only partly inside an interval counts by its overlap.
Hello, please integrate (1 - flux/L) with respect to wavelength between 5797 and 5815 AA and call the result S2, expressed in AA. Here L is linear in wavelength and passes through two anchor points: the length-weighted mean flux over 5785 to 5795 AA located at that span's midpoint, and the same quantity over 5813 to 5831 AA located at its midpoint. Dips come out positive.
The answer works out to -1.24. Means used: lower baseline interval 15.6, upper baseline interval 15.4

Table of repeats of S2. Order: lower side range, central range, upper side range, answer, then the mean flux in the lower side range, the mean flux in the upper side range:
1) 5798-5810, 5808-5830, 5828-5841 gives 0.7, 16.3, 15.8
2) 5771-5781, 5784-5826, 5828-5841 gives -0.1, 15.9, 15.8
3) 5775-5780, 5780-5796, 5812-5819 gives -0.2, 15.5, 16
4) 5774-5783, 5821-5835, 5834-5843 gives -0.5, 15.9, 15.3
